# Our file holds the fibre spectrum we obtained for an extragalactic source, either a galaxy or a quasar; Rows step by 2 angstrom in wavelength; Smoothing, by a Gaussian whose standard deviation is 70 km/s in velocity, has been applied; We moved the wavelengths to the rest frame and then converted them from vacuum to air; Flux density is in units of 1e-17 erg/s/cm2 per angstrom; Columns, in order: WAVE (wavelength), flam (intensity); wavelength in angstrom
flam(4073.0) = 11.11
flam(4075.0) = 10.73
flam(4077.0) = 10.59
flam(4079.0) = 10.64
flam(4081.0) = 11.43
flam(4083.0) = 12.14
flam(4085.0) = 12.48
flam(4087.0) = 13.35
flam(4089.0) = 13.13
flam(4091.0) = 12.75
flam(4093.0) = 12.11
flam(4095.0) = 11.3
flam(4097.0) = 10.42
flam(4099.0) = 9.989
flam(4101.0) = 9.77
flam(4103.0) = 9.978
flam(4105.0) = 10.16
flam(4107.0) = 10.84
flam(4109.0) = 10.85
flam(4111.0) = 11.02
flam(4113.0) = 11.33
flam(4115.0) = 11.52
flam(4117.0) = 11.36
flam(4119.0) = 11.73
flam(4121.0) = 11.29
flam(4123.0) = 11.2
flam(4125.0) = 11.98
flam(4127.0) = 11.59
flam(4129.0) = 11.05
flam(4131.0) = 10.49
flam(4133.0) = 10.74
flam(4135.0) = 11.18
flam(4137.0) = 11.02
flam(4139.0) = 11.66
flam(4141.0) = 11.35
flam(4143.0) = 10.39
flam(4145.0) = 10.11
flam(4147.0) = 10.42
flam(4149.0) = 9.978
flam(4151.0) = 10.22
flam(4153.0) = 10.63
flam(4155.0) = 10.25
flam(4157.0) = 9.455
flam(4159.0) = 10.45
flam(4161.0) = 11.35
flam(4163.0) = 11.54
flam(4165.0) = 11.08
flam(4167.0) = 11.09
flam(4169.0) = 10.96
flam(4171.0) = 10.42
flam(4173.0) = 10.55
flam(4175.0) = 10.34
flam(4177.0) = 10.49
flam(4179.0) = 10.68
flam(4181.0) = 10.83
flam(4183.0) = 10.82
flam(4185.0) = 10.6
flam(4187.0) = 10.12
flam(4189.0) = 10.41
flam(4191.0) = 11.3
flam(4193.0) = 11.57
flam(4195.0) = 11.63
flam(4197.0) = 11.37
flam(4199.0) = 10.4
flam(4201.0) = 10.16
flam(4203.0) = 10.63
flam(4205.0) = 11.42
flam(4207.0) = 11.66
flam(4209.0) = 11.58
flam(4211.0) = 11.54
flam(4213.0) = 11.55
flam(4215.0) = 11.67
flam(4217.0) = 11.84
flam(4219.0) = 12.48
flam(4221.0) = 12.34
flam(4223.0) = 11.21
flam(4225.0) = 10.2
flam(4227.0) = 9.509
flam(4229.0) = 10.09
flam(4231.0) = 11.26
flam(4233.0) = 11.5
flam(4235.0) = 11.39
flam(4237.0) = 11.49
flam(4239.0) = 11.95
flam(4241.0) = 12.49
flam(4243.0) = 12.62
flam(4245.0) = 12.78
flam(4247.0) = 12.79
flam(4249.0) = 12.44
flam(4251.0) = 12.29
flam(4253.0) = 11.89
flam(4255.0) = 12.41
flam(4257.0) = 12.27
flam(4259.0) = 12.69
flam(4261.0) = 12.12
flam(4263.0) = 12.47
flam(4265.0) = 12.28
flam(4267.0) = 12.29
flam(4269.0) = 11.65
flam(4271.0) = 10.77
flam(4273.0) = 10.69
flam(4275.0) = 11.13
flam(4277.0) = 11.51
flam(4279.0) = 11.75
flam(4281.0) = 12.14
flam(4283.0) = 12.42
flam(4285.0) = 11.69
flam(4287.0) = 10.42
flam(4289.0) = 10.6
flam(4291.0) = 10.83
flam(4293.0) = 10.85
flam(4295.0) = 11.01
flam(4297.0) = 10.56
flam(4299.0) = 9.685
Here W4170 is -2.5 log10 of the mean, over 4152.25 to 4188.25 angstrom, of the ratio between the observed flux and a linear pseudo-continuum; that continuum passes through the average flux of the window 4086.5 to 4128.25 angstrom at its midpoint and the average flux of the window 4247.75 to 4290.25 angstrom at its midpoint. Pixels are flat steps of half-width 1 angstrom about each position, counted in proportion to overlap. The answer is 0.08 mag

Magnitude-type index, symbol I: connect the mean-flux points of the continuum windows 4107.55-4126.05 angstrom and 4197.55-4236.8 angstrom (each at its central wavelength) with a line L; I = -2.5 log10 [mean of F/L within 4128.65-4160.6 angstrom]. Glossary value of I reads 0.07 mag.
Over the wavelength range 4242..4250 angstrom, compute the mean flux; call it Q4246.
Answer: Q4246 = 12.7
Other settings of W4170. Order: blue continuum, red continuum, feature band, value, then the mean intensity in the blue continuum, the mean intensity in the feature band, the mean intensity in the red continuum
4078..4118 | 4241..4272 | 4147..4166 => 0.11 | 11.3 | 10.5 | 12.3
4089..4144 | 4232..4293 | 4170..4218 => 0.05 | 11.1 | 11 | 11.8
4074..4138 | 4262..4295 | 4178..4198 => 0.04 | 11.3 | 10.9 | 11.5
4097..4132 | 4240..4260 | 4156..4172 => 0.07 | 10.9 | 10.8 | 12.5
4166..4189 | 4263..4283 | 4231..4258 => -0.07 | 10.6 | 12.1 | 11.7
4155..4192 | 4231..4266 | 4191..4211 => 0.01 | 10.7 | 11.2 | 12.2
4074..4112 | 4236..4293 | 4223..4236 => 0.10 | 11.2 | 10.7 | 11.9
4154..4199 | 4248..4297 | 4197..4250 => -0.03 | 10.8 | 11.5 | 11.7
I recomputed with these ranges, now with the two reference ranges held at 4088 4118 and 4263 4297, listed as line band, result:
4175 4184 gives 0.056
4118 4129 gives -0.036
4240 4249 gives -0.119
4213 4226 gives -0.031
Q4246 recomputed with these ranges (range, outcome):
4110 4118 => 11.3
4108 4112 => 10.9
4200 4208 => 11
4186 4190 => 10.3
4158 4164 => 11.1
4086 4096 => 12.5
